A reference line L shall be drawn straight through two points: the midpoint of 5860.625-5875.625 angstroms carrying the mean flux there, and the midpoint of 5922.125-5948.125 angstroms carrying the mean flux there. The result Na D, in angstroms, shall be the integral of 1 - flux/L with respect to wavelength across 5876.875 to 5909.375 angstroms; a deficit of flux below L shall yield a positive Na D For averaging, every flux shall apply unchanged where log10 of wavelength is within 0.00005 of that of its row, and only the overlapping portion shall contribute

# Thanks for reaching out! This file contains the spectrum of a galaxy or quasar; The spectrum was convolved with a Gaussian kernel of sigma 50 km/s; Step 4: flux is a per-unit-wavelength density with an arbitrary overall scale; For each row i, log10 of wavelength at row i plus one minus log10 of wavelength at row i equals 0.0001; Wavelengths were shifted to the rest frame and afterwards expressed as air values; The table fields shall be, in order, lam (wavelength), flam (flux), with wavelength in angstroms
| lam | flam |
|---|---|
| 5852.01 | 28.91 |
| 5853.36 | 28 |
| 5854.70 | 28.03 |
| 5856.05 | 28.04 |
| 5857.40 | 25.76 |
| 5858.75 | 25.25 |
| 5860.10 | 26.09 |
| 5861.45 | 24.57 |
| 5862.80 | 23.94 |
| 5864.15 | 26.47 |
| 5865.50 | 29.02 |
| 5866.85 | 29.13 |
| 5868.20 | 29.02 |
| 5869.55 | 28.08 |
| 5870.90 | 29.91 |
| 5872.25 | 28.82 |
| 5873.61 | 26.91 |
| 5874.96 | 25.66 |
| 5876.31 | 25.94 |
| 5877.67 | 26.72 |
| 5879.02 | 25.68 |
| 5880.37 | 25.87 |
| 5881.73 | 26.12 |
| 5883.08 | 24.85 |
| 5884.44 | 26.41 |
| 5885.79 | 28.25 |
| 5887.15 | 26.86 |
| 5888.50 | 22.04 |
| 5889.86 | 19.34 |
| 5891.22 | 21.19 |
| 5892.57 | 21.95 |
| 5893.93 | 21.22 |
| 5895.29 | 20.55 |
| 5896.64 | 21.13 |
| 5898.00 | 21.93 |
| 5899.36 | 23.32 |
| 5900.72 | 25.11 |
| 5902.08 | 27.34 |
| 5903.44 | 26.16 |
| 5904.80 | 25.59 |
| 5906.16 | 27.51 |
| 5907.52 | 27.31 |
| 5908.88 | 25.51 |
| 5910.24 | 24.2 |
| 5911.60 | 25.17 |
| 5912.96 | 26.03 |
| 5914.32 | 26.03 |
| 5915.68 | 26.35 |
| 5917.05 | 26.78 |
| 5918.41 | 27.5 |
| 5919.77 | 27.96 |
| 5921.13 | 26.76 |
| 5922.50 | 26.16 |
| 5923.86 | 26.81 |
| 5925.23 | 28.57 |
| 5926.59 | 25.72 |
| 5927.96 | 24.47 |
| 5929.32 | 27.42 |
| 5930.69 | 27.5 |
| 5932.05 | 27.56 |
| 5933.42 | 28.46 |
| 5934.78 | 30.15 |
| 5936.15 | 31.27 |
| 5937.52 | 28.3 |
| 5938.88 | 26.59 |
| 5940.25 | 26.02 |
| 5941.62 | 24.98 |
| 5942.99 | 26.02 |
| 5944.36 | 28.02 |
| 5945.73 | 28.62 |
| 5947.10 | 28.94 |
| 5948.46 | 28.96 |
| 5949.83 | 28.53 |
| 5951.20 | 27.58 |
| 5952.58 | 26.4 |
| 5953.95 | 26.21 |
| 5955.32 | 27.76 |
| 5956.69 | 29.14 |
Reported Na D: 3.48 angstroms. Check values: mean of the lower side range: 27.4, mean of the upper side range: 27.5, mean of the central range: 24.5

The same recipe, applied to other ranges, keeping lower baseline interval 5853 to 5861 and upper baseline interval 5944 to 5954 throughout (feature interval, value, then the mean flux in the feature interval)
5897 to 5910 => 1.0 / 25.4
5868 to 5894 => 1.4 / 25.6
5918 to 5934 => 0.4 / 27.1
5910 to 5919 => 0.5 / 26.1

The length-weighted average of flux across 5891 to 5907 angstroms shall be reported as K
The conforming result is 23.7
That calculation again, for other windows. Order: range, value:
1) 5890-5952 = 26.1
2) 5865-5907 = 25.4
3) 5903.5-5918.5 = 26.1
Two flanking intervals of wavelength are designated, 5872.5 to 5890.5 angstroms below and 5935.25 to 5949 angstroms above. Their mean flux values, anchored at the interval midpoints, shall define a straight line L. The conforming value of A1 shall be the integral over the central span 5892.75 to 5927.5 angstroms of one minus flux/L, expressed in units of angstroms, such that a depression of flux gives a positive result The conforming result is 1.57 angstroms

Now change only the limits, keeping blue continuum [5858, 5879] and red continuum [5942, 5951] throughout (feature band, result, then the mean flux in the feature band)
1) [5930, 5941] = -0.12 angstroms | 28.2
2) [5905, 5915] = 0.58 angstroms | 26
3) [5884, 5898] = 2.31 angstroms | 22.8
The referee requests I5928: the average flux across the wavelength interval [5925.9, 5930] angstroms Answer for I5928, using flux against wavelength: 25.9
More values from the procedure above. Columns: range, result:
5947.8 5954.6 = 27.5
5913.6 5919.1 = 26.7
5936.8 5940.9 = 27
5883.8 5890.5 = 24.6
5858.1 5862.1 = 25.3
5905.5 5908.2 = 27.4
